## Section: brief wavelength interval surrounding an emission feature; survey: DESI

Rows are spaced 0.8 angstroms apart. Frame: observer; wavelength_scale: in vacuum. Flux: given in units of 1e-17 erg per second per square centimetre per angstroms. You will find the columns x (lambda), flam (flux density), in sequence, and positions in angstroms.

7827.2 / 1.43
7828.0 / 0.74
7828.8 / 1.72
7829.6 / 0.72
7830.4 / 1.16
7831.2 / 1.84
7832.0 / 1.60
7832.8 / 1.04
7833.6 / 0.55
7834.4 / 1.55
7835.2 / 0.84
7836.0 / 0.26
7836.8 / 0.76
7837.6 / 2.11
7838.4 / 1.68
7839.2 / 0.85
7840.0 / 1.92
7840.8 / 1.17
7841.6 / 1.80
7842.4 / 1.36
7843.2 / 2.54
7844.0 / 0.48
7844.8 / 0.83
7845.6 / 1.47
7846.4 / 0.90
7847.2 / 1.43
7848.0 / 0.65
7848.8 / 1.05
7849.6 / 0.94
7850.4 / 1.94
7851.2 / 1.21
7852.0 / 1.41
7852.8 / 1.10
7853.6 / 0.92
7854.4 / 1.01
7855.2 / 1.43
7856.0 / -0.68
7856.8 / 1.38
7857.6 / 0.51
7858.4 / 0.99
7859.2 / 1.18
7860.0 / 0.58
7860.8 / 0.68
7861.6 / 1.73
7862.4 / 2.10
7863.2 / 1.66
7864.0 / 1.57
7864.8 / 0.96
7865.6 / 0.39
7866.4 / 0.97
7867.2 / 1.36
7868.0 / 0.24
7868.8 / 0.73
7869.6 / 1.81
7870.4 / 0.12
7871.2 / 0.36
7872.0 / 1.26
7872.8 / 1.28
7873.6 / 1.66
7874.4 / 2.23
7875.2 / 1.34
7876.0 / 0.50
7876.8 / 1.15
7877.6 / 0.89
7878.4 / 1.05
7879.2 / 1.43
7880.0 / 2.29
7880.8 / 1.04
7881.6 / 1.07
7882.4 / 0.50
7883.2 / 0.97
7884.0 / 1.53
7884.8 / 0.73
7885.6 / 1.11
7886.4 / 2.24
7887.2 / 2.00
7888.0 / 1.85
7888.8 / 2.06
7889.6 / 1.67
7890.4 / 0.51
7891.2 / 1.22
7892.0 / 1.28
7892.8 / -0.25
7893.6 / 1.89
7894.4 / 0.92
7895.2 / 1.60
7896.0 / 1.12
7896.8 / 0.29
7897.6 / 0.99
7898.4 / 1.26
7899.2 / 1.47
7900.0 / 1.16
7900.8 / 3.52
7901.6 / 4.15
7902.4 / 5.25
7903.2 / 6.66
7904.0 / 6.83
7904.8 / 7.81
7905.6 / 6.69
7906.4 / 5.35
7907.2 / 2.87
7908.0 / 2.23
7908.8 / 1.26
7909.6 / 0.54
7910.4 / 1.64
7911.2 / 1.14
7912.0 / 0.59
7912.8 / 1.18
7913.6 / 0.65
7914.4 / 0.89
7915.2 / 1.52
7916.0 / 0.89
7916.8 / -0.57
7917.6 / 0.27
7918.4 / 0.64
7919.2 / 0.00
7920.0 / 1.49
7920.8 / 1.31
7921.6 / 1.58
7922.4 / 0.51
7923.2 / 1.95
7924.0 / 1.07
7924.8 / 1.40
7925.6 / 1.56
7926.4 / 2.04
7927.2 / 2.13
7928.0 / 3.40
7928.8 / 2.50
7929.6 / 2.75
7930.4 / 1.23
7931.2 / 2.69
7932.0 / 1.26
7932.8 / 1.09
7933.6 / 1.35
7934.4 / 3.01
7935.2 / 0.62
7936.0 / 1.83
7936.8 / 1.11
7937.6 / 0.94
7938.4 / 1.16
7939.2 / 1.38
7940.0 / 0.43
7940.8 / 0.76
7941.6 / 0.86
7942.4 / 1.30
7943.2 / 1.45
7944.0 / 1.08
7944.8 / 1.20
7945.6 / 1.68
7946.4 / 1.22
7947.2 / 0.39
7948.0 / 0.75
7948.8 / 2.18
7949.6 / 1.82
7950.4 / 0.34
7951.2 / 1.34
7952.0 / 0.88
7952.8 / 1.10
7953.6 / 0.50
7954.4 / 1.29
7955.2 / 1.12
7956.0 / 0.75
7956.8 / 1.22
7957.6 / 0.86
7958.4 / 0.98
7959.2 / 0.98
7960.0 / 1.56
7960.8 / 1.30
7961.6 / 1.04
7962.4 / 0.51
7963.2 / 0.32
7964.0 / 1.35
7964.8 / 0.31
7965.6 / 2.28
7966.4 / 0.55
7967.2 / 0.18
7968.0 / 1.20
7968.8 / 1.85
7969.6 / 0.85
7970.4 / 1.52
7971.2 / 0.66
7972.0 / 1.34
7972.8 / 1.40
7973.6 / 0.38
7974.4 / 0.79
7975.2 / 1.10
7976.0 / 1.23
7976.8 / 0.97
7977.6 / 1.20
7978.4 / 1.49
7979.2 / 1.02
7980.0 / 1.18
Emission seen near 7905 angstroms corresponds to H-alpha 6563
